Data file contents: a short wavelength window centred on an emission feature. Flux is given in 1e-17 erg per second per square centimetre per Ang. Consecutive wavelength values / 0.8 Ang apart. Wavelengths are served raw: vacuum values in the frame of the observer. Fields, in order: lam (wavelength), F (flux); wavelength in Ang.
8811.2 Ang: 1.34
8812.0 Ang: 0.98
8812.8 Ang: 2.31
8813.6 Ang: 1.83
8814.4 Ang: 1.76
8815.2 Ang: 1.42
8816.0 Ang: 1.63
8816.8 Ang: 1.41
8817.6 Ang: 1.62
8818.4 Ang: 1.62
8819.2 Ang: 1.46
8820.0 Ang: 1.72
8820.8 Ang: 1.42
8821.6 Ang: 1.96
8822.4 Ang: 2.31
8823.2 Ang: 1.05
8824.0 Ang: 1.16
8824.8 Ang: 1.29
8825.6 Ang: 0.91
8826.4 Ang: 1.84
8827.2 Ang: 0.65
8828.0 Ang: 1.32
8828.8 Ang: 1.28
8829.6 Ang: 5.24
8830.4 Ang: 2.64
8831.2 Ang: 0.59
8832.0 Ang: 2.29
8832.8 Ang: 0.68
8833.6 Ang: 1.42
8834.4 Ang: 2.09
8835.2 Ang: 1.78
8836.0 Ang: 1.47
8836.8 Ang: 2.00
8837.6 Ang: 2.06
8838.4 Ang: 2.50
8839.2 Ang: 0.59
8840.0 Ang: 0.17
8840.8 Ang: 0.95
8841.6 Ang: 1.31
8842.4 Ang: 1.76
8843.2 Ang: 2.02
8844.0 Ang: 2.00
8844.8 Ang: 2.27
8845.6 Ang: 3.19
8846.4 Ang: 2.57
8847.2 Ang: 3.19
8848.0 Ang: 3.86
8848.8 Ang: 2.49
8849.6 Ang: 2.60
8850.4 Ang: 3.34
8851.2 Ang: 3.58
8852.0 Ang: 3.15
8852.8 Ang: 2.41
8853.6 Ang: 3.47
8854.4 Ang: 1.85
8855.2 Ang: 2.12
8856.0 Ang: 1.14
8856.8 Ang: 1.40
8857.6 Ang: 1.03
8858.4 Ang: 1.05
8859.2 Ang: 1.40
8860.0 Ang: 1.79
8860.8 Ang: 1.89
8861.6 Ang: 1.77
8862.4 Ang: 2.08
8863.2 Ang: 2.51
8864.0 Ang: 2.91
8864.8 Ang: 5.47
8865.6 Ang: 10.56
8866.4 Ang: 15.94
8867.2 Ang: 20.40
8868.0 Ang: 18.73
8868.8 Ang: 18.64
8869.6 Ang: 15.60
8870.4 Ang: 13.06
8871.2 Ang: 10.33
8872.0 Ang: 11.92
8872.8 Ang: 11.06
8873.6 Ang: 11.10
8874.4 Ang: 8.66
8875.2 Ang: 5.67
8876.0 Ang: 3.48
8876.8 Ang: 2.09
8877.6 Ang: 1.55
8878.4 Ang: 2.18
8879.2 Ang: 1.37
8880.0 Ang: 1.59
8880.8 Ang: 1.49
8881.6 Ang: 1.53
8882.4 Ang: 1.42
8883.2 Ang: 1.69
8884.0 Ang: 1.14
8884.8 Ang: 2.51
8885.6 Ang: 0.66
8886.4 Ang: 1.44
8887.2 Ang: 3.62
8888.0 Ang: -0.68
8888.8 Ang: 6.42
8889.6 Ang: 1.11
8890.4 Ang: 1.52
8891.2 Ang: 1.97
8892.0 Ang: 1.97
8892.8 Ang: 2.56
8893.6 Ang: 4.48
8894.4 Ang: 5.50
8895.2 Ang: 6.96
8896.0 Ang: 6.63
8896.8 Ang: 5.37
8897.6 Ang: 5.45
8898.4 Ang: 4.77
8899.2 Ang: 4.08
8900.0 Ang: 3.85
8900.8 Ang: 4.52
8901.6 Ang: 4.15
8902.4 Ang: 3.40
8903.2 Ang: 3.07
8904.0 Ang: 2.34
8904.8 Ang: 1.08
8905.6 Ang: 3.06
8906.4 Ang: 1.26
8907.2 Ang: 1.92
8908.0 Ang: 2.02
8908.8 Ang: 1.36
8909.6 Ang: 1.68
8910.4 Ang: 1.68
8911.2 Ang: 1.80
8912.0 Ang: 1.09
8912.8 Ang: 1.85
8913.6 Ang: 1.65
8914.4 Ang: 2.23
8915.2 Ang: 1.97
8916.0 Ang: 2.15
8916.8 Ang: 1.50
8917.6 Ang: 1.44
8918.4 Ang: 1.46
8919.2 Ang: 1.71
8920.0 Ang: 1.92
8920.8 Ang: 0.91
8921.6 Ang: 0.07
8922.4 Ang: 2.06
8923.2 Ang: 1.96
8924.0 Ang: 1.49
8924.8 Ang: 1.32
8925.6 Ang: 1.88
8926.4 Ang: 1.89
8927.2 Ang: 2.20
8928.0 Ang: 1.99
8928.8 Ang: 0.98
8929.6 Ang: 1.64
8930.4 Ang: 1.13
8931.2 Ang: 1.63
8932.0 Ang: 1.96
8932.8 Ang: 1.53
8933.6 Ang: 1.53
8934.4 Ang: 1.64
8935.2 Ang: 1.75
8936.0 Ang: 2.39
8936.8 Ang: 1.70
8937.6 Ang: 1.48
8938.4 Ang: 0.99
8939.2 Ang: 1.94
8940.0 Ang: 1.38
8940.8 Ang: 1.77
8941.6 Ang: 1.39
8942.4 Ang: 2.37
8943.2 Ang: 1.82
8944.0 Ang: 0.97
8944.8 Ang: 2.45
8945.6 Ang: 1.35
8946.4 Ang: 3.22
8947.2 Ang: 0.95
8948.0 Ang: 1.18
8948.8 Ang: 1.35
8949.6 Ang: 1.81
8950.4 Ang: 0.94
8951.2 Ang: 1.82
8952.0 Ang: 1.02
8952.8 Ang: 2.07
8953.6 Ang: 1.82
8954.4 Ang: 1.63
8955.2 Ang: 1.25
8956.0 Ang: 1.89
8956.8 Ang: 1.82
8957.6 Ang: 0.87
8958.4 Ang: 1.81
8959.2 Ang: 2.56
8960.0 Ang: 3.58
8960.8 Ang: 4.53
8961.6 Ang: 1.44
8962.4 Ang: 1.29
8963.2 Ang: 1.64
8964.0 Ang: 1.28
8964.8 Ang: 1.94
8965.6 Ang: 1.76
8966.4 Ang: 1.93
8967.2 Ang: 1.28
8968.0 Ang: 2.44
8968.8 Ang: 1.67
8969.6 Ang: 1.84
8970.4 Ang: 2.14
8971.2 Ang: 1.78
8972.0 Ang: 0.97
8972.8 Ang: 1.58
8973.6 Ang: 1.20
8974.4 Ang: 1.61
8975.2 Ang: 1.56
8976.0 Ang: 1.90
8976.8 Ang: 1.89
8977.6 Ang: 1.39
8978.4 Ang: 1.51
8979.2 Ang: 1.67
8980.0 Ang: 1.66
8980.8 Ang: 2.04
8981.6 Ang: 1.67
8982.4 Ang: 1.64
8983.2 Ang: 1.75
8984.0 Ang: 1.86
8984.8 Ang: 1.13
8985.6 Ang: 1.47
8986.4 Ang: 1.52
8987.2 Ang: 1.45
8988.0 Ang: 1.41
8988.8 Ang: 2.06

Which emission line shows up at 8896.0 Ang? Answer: [N II] 6583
